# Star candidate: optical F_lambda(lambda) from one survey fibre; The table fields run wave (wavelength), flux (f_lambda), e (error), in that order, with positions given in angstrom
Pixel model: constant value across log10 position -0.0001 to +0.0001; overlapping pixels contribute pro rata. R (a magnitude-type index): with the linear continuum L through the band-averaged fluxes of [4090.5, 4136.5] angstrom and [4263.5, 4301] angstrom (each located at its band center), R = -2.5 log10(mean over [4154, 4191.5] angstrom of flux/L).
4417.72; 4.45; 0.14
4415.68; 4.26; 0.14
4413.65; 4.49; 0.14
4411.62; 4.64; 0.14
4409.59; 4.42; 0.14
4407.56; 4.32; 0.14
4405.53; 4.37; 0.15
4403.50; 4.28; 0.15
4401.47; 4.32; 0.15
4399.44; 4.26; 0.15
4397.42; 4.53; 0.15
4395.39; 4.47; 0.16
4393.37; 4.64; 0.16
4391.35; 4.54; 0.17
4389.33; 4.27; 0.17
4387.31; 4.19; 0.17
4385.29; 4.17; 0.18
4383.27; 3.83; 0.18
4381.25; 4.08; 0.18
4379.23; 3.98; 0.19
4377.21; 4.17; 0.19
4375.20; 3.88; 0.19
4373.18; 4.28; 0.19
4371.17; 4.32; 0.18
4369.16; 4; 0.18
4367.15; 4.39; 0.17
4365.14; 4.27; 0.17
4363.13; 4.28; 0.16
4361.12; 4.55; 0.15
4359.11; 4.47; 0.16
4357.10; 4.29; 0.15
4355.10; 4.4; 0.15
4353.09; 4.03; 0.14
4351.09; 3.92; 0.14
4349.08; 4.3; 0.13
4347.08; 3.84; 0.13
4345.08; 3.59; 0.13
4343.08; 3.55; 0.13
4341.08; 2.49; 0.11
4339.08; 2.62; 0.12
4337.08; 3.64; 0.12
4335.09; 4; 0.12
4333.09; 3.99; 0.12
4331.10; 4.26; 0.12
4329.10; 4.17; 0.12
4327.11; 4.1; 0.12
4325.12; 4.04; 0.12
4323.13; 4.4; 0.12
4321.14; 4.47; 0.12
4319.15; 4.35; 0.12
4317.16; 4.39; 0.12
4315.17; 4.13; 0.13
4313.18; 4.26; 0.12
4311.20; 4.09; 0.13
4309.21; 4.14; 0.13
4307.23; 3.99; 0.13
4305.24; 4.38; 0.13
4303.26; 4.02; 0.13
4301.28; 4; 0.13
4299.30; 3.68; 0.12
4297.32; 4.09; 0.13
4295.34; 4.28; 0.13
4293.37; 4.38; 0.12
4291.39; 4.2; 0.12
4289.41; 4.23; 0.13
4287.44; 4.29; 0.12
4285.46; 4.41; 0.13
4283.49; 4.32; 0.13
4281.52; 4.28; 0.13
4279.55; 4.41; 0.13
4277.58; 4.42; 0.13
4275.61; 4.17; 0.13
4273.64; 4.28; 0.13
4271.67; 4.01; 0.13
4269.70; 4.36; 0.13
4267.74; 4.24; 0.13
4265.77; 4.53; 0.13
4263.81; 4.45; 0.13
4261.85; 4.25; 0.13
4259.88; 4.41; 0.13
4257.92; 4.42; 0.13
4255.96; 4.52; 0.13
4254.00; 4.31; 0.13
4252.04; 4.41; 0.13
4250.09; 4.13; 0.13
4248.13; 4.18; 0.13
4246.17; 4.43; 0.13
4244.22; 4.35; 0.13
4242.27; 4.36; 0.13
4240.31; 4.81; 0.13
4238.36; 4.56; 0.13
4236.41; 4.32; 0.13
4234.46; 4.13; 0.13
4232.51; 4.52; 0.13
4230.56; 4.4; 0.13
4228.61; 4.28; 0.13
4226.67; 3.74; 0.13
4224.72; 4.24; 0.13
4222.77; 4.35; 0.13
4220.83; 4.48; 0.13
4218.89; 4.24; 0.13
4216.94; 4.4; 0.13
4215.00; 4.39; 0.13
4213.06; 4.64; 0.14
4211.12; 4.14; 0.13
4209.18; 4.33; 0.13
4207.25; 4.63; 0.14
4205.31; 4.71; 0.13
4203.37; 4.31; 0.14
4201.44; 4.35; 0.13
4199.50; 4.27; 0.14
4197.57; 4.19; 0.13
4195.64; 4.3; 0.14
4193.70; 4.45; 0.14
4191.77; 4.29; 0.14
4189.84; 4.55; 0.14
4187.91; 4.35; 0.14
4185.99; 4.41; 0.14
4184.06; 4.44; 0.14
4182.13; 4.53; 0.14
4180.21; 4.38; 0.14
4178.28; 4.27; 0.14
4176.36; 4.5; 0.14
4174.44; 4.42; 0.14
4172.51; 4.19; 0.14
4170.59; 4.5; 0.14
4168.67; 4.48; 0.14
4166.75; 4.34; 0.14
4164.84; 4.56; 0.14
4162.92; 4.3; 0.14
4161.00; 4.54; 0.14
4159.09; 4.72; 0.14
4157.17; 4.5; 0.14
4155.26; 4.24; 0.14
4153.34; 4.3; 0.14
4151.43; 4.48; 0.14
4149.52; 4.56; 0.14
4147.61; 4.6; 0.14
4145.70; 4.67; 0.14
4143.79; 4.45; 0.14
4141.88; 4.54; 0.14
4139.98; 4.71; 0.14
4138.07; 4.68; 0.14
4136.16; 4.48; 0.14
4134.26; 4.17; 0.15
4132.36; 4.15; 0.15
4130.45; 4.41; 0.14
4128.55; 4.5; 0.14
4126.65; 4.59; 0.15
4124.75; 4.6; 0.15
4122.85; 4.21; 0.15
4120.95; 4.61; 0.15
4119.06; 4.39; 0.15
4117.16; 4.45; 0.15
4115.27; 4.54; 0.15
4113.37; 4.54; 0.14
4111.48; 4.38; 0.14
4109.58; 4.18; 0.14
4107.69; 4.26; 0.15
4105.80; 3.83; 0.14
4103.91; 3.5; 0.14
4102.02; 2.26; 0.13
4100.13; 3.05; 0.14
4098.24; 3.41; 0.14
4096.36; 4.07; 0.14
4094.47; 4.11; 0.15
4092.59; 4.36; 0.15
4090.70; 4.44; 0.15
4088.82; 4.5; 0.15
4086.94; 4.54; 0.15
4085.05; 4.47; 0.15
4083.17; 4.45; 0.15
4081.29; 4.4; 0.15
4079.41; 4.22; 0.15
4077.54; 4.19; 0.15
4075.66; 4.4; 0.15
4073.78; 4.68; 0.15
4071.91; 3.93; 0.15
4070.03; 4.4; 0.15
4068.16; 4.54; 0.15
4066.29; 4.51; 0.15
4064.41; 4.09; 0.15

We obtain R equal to -0.06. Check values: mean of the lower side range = 4.13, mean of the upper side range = 4.26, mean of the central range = 4.43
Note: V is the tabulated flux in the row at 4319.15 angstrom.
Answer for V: 4.35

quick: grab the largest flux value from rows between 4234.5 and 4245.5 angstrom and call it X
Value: 4.81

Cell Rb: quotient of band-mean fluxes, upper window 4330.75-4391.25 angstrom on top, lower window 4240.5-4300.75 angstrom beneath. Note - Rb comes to 0.93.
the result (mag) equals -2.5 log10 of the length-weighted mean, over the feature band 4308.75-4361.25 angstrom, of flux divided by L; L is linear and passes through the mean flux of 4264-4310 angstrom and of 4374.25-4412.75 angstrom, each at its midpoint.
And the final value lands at 0.06 mag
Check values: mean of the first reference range 4.23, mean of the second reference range 4.28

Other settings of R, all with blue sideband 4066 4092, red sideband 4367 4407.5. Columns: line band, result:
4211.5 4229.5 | 0.008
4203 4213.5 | -0.030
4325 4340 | 0.114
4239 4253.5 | -0.016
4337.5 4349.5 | 0.258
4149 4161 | -0.026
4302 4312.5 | 0.042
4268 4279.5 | 0.011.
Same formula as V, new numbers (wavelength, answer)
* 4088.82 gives 4.5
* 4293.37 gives 4.38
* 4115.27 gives 4.54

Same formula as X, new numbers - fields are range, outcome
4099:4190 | 4.72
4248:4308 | 4.53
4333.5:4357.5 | 4.4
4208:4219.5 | 4.64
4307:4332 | 4.47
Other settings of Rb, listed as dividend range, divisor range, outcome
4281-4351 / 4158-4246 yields 0.92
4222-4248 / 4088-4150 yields 1.02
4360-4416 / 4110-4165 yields 0.96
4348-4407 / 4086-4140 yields 1.01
